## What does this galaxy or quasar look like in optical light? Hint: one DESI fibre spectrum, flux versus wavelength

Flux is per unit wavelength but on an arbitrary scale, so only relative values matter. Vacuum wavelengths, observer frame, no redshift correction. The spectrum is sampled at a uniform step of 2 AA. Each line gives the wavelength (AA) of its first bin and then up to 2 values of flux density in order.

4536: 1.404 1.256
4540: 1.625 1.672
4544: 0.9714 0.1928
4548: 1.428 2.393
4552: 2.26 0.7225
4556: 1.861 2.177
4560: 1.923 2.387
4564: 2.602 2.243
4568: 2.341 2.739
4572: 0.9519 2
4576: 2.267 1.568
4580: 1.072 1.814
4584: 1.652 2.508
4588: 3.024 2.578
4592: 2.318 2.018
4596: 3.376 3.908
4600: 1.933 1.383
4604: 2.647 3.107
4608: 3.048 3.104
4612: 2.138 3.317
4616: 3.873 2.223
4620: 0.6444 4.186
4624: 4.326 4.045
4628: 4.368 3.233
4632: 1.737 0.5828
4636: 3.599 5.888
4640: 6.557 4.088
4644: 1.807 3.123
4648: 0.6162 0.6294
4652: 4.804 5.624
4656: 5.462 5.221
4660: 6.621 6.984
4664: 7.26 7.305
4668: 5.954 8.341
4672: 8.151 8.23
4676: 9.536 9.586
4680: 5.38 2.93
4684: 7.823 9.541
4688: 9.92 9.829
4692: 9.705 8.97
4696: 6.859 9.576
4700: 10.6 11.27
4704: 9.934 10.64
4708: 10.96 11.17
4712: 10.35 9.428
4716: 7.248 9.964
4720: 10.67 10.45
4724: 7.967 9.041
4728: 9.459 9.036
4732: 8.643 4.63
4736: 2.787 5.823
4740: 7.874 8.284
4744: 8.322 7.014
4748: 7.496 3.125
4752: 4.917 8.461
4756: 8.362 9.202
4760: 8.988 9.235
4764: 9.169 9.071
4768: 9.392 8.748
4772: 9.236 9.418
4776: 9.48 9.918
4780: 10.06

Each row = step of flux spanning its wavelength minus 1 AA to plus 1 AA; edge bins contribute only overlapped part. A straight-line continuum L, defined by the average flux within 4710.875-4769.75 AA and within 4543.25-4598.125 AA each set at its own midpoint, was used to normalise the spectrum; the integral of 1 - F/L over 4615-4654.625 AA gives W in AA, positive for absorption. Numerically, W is 9.38 AA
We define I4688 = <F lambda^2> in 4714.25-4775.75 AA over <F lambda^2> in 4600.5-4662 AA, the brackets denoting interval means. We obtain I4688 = 2.46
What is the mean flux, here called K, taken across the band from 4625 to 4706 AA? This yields 6.35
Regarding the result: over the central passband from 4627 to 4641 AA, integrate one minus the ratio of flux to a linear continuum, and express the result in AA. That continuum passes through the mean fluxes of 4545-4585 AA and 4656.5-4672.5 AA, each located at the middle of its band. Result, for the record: 4.36 AA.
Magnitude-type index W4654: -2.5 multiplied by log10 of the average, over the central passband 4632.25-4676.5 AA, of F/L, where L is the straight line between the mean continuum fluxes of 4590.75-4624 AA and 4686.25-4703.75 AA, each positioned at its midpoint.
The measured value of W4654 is 0.27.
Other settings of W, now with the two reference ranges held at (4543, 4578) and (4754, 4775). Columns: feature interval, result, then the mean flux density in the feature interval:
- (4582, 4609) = 4.6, 2.55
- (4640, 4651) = 5.3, 2.46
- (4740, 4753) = 2.7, 6.63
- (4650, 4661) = 0.3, 5.1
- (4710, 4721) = -3.6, 9.68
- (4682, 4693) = -4.2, 8.78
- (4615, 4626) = 2.3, 3.14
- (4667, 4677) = -3.9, 8.04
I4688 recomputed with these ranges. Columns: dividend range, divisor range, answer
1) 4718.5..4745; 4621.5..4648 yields 2.35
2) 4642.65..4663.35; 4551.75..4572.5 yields 2.12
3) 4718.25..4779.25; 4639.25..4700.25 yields 1.27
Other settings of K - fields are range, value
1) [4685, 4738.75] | 9.07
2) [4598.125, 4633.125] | 2.92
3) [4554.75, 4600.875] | 2.22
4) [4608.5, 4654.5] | 3.21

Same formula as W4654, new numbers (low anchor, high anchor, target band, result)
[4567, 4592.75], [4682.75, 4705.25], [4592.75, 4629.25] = 0.329 mag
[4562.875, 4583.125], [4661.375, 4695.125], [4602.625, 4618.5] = 0.370 mag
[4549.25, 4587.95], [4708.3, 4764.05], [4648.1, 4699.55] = -0.200 mag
